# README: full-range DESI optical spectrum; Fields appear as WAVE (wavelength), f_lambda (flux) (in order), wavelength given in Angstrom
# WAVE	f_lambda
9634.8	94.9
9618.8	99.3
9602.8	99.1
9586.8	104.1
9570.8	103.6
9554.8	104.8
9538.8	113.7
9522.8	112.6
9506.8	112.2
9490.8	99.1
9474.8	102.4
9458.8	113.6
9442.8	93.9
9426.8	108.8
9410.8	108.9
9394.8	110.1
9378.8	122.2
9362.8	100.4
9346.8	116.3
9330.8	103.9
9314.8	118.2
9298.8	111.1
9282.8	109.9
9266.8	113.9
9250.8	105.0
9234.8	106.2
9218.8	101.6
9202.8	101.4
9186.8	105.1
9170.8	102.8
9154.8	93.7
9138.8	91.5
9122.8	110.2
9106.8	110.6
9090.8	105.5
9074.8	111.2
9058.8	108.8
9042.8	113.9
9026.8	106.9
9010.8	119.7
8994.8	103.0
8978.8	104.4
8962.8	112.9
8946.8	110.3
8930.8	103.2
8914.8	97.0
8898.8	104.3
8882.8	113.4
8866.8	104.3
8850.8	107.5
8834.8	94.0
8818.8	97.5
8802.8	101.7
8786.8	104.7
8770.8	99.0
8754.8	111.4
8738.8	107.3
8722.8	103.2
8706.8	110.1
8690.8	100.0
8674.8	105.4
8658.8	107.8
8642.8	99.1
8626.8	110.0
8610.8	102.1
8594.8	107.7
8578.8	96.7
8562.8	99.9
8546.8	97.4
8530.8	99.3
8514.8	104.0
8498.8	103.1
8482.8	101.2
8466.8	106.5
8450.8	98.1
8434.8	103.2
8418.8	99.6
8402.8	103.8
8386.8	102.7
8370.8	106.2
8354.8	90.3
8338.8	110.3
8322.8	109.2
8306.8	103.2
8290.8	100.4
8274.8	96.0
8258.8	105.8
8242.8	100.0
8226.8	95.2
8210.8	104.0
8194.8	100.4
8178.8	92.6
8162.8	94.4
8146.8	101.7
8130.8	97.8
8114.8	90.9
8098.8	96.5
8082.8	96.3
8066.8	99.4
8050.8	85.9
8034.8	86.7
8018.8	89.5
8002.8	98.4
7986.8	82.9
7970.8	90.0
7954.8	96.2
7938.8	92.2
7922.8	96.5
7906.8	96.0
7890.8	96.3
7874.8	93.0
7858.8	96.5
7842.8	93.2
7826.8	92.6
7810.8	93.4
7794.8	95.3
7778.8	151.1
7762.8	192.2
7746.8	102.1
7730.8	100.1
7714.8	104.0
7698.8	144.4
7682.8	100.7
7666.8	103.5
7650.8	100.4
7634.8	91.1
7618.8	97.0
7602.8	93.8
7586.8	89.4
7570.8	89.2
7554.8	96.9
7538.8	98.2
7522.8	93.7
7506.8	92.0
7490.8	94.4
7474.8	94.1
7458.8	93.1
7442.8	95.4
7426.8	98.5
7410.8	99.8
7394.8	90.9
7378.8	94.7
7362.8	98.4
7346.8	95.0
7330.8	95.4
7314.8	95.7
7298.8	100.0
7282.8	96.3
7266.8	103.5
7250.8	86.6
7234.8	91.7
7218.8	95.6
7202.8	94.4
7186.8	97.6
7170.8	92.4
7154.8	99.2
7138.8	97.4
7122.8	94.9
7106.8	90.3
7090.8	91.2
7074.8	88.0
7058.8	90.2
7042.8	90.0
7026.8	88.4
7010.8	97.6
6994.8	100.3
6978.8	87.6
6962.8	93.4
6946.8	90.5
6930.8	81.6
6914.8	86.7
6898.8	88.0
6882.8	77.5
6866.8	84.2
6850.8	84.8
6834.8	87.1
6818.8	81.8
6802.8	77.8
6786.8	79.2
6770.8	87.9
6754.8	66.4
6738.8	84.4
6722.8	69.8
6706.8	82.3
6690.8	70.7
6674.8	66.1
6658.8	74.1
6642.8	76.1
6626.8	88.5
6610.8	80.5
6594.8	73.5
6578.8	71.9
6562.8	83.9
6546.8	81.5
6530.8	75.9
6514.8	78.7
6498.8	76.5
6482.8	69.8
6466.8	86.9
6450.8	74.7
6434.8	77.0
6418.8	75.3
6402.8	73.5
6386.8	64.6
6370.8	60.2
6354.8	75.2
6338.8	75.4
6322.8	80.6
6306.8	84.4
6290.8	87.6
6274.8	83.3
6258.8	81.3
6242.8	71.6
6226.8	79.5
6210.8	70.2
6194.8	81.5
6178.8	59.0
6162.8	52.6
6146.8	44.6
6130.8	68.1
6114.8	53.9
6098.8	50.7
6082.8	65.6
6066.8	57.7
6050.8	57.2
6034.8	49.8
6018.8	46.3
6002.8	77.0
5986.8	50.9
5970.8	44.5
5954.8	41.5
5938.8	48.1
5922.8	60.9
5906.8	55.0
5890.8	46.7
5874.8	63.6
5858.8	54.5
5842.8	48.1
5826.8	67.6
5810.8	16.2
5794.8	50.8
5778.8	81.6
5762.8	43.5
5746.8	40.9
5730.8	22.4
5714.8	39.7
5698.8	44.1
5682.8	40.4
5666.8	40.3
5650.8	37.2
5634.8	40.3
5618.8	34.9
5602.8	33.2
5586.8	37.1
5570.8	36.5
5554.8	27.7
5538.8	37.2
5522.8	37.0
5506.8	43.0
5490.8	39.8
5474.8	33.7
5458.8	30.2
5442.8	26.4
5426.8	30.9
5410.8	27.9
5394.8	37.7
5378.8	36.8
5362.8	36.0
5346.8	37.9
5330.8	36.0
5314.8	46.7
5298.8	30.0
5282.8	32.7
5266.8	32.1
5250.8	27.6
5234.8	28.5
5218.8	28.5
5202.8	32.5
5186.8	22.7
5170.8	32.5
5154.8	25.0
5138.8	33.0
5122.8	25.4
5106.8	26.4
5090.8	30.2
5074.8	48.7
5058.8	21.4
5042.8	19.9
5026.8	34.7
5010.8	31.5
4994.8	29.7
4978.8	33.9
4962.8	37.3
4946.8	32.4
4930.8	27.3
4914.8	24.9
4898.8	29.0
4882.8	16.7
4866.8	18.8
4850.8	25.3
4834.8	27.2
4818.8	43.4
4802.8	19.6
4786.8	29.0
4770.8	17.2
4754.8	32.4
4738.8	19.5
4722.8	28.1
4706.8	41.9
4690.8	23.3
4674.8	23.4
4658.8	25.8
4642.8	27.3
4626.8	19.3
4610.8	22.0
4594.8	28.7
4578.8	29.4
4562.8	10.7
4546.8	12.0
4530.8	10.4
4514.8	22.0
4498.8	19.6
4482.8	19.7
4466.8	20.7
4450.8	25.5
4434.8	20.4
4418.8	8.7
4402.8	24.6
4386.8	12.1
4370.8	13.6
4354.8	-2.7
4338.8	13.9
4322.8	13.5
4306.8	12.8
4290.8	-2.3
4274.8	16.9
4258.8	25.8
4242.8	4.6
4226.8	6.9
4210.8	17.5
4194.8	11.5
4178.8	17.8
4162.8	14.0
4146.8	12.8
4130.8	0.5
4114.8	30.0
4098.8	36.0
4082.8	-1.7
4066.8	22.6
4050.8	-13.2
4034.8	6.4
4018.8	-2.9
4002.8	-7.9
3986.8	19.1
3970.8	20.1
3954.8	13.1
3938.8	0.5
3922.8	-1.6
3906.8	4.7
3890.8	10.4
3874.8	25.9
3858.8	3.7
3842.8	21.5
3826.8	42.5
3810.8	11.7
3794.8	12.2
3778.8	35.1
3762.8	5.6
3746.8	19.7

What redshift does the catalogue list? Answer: 0.551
